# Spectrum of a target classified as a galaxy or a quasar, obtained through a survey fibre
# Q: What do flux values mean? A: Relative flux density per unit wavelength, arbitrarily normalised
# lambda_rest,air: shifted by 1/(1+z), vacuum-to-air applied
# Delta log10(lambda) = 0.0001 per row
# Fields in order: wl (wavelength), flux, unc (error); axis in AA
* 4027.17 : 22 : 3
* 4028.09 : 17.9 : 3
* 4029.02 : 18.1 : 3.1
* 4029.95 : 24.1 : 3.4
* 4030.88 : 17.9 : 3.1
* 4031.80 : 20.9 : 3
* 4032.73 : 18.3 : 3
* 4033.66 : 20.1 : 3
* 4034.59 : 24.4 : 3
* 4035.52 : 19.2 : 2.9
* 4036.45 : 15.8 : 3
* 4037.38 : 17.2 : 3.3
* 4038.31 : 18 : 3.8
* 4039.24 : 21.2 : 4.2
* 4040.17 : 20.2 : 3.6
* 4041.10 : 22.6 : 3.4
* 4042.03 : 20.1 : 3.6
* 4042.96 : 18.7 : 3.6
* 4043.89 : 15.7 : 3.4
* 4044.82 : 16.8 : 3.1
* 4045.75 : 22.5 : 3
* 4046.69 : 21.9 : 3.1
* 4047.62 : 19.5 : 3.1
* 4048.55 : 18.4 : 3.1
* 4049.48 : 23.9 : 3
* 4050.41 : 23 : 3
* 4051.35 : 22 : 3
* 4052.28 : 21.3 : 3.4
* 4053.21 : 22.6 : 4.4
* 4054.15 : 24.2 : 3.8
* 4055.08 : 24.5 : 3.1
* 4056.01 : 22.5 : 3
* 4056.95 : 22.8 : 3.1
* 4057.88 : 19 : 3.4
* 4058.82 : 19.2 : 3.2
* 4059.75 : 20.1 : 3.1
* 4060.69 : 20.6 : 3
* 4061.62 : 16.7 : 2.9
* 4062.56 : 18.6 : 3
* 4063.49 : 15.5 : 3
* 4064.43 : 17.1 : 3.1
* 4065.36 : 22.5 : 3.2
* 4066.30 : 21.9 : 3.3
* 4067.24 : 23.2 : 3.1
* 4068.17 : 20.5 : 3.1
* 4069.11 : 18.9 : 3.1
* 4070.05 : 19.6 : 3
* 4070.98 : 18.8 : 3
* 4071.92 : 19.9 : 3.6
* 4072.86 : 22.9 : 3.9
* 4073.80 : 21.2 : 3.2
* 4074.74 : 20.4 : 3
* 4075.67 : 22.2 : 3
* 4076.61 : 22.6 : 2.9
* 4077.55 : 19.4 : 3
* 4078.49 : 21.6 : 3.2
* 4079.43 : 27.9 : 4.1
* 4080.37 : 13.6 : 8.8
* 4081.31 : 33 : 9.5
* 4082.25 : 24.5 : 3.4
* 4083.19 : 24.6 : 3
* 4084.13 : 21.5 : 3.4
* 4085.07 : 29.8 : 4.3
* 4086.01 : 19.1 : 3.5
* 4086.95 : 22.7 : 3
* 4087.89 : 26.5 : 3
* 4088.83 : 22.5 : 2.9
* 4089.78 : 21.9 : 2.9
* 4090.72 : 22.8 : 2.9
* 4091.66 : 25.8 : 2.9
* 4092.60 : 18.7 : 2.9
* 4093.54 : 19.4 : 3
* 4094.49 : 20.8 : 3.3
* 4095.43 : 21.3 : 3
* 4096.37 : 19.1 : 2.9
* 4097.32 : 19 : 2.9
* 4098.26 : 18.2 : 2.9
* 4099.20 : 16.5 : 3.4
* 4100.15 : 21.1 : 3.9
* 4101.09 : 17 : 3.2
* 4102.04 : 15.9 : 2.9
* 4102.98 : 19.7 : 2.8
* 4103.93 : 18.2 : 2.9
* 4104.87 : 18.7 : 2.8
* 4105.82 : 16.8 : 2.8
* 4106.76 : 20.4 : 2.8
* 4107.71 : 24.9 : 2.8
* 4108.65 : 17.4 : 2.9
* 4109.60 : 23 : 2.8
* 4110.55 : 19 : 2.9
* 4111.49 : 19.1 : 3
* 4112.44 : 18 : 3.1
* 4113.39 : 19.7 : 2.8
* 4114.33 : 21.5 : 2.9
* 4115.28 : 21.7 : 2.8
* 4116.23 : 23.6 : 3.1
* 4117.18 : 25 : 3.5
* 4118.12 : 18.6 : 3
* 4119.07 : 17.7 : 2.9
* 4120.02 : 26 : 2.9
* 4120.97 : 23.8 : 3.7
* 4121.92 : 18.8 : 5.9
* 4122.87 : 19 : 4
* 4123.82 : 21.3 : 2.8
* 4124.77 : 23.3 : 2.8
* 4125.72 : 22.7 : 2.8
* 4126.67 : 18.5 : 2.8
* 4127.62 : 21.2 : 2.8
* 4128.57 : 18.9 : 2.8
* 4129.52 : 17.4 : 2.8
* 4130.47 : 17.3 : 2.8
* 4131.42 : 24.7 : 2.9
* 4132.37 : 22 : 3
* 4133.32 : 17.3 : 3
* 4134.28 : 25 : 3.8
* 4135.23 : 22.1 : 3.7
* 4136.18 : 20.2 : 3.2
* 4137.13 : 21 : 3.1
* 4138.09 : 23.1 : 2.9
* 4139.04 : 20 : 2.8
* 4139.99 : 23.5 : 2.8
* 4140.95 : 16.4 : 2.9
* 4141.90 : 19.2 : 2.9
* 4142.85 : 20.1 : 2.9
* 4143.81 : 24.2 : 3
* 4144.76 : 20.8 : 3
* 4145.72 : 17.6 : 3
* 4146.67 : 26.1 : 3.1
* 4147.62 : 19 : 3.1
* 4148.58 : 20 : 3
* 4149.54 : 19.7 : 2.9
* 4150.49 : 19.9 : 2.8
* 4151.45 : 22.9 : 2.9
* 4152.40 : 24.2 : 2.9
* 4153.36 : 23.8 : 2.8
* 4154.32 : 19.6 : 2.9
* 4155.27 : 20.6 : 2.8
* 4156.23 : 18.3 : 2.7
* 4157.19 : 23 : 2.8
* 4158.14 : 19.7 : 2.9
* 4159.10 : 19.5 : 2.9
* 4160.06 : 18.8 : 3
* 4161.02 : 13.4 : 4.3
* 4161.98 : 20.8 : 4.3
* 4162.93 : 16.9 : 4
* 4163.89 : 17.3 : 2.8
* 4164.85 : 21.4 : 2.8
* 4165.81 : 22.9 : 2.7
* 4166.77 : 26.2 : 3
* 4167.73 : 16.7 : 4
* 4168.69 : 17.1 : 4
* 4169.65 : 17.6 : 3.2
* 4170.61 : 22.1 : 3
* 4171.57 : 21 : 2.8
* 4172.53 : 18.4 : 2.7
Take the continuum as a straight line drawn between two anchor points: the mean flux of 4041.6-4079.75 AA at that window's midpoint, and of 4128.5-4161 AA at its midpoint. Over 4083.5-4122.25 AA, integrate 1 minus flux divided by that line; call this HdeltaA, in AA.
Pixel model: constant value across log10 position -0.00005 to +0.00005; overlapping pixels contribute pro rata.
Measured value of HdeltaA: -0.15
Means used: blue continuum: 20.7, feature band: 20.8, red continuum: 20.7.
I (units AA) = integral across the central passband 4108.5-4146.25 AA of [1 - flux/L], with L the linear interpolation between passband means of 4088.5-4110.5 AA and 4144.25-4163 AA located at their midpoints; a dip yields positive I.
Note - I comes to -1.2 AA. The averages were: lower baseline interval 19.9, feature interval 20.8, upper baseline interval 20.3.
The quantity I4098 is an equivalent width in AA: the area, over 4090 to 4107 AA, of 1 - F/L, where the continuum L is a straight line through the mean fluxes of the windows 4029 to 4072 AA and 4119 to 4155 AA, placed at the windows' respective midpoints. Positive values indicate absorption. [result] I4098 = 1.03 AA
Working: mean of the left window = 20.2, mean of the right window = 21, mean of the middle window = 19.4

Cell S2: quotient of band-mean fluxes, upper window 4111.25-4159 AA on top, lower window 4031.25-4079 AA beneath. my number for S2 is 1.0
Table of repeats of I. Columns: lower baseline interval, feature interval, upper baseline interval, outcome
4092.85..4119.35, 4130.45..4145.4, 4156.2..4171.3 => -1.2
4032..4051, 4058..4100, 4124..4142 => -1.9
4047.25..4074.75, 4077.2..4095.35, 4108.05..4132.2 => -1.9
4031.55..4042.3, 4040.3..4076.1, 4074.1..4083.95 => 1.3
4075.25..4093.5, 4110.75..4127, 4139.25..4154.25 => 0.7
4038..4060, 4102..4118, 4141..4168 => 0.3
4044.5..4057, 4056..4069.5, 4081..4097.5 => 1.4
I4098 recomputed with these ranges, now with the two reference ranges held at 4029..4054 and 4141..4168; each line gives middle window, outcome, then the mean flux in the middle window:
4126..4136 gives -0.05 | 20.5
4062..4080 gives -0.37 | 20.7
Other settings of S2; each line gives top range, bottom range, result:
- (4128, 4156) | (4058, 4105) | 1.00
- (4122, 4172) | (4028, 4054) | 1.02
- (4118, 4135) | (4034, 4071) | 1.02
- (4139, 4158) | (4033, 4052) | 1.04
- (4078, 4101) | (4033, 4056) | 1.07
